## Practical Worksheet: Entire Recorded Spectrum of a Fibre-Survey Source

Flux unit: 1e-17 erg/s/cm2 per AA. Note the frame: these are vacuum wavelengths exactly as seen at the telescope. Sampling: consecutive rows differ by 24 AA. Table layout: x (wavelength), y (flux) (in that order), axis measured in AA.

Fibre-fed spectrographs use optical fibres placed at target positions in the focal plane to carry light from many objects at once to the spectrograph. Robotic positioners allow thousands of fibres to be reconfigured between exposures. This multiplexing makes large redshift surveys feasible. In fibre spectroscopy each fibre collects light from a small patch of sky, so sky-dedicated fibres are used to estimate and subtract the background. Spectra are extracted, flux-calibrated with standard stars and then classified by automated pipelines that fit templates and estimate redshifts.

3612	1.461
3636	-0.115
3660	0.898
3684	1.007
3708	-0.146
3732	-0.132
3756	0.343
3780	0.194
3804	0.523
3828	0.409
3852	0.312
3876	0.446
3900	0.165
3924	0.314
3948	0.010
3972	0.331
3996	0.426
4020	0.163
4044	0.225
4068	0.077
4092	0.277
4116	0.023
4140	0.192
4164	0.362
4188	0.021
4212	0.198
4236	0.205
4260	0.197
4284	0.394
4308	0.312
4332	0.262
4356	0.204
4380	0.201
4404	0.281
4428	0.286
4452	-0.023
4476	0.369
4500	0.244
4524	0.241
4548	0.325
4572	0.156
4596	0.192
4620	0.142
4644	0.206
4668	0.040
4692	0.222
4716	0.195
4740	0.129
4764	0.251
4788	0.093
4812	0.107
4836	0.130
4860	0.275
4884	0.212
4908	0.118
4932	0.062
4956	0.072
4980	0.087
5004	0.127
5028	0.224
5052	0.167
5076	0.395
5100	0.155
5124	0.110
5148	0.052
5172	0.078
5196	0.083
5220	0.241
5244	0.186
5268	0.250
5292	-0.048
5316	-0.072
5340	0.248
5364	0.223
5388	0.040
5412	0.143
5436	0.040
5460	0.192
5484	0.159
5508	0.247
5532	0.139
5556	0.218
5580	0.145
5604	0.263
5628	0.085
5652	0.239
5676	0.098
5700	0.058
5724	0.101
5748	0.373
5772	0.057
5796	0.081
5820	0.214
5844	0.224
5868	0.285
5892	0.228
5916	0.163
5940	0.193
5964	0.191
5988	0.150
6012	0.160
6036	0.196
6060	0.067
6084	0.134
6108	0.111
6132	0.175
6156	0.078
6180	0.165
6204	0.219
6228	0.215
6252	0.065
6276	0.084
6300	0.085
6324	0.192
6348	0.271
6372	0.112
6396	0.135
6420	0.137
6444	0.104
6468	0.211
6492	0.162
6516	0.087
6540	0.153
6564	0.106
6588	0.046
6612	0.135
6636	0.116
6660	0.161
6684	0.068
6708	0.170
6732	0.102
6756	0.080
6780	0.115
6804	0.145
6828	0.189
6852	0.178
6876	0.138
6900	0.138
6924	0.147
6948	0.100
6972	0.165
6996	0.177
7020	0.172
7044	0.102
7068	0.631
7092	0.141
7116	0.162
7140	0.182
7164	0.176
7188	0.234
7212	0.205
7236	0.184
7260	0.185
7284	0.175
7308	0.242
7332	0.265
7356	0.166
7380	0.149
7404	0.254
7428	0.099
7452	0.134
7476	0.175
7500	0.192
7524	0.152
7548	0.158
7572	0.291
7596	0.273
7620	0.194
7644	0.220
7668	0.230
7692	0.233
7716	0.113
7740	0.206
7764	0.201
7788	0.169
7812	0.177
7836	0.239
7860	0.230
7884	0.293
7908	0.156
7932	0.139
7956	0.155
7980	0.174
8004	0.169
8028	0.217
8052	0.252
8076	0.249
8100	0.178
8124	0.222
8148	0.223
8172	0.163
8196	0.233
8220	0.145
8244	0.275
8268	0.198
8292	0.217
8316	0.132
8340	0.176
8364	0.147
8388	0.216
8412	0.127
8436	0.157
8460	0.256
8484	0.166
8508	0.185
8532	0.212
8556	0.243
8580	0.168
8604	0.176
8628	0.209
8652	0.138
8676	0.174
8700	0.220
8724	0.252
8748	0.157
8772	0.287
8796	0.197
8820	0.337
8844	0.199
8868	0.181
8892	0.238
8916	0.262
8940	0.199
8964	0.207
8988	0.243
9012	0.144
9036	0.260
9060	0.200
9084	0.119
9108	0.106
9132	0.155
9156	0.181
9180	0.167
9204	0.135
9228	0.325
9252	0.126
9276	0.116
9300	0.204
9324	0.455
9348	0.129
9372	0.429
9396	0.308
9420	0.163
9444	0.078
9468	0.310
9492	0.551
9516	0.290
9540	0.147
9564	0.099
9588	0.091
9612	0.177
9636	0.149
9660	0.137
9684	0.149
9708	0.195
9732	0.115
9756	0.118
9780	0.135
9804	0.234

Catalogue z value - 0.897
